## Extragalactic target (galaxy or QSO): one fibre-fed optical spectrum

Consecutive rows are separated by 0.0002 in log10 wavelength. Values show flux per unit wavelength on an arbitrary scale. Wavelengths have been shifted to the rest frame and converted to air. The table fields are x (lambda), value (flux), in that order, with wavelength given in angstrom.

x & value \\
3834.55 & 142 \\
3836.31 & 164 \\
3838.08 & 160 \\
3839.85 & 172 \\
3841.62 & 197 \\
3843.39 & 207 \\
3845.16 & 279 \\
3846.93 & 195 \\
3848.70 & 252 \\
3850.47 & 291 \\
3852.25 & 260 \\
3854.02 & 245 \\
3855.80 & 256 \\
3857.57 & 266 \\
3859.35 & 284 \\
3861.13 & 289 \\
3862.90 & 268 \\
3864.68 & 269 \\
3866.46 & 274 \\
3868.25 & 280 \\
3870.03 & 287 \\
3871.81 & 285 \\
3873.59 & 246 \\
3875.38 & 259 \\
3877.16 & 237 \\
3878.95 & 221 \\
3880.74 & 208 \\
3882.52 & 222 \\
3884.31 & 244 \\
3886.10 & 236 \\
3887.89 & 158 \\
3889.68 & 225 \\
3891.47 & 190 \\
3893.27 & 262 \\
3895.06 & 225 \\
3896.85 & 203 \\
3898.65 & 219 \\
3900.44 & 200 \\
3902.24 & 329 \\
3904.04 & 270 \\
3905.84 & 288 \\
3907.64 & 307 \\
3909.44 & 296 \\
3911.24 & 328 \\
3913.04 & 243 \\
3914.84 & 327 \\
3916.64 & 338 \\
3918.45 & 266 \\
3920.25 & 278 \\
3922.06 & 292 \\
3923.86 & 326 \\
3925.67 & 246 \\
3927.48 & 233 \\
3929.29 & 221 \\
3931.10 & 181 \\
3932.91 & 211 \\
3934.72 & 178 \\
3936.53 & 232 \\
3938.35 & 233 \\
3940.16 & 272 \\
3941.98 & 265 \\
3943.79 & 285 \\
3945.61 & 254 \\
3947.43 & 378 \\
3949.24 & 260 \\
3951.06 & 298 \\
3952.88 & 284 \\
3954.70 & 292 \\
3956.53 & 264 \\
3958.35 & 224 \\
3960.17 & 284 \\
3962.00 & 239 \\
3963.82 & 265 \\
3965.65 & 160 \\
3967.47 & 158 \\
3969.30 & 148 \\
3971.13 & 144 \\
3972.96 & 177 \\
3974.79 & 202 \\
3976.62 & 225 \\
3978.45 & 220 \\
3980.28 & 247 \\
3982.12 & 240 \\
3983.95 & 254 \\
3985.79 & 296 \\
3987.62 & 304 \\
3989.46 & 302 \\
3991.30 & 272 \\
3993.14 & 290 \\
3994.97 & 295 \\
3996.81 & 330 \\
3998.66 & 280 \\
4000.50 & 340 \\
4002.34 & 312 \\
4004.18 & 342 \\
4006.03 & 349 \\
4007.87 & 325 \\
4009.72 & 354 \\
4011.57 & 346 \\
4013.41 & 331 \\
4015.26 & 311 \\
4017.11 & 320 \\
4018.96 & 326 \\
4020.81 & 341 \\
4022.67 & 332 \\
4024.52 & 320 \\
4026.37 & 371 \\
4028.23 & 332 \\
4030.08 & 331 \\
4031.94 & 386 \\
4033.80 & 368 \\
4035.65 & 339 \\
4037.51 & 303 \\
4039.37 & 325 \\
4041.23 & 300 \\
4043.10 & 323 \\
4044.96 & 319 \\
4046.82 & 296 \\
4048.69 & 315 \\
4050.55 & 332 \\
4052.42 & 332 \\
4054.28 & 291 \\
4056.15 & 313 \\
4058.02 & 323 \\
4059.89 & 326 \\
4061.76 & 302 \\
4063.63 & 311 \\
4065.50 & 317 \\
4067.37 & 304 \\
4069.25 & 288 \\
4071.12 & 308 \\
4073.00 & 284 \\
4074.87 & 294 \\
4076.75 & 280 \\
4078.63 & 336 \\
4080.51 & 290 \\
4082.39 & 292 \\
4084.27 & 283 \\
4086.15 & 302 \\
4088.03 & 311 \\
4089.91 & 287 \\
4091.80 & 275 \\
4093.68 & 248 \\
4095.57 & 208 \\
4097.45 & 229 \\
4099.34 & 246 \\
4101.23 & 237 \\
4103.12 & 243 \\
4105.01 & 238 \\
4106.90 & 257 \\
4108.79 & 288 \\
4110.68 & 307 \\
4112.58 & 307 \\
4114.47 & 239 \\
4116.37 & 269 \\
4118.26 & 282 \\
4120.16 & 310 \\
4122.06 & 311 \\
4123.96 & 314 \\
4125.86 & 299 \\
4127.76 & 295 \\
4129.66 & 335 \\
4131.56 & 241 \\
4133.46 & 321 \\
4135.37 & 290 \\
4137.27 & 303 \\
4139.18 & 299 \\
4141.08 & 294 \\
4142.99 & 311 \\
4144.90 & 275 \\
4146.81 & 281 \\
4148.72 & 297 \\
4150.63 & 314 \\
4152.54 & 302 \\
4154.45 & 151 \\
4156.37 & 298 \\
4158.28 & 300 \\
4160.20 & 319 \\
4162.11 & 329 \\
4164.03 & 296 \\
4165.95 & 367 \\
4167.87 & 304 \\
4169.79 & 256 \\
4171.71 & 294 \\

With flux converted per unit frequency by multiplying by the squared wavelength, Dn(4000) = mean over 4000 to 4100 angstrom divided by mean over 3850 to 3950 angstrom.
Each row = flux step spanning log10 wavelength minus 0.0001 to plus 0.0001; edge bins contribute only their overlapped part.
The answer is 1.30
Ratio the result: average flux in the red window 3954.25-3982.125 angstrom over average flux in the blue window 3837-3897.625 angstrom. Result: 0.9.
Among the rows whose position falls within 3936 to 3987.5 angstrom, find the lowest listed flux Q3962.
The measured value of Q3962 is 144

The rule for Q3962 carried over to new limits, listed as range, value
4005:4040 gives 303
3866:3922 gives 158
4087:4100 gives 208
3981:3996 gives 240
